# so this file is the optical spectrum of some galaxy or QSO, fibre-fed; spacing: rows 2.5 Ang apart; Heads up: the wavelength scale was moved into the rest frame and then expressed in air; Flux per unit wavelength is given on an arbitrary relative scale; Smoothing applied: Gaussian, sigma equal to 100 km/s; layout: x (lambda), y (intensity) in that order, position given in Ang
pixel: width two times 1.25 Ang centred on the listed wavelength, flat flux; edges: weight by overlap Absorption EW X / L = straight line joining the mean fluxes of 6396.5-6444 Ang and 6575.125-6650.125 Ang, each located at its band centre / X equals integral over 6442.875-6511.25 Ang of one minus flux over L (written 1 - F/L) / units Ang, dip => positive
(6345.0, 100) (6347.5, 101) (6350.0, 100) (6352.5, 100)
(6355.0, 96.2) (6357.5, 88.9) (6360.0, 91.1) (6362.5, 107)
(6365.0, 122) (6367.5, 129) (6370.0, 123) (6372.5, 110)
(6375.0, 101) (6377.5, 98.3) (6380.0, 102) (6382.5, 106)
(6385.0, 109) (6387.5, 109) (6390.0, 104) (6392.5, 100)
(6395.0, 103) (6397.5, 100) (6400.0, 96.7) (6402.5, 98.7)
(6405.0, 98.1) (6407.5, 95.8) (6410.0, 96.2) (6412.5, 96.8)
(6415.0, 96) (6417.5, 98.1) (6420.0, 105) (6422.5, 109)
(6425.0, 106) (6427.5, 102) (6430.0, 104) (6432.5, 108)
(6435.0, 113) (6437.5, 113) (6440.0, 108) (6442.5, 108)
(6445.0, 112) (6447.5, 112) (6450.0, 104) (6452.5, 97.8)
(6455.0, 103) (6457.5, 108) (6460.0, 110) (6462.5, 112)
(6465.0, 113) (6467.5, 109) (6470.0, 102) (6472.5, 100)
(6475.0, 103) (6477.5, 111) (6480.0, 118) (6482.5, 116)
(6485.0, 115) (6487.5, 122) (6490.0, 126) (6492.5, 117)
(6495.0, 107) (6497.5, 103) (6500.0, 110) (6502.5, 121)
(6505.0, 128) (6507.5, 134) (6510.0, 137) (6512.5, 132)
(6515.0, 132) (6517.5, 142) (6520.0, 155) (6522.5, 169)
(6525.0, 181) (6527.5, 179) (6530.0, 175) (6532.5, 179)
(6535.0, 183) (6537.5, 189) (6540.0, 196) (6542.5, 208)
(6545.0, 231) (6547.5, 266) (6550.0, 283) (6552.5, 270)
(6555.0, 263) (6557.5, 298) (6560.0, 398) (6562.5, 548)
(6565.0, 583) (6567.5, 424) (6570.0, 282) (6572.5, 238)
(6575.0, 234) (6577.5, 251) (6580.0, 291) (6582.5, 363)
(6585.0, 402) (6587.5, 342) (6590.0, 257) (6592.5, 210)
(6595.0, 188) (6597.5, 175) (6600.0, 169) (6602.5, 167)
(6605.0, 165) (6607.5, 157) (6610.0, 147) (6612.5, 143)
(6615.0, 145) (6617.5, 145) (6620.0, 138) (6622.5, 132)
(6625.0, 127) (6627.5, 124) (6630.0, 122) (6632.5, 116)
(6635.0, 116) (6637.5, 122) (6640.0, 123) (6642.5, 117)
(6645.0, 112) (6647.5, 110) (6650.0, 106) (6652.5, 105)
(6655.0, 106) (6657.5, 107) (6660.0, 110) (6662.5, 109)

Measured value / 6.6 Ang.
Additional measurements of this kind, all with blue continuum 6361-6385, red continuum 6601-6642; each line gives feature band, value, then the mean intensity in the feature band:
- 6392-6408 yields 2.04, 99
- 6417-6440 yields 1.90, 107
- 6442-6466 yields 2.25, 108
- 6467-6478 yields 1.52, 104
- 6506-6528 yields -4.24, 150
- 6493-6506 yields 1.07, 114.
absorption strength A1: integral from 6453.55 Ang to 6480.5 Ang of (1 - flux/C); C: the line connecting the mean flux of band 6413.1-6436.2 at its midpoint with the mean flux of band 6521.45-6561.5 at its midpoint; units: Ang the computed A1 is 7.6 Ang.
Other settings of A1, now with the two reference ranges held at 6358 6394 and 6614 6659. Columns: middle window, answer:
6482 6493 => -0.63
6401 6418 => 1.89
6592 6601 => -4.97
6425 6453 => 0.77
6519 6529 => -4.92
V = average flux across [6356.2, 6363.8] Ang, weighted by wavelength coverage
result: 95.8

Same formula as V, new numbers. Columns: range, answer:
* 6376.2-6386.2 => 104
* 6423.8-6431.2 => 104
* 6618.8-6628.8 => 130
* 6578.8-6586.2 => 352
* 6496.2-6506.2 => 115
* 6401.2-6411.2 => 97.2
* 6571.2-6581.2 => 253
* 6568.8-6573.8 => 260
